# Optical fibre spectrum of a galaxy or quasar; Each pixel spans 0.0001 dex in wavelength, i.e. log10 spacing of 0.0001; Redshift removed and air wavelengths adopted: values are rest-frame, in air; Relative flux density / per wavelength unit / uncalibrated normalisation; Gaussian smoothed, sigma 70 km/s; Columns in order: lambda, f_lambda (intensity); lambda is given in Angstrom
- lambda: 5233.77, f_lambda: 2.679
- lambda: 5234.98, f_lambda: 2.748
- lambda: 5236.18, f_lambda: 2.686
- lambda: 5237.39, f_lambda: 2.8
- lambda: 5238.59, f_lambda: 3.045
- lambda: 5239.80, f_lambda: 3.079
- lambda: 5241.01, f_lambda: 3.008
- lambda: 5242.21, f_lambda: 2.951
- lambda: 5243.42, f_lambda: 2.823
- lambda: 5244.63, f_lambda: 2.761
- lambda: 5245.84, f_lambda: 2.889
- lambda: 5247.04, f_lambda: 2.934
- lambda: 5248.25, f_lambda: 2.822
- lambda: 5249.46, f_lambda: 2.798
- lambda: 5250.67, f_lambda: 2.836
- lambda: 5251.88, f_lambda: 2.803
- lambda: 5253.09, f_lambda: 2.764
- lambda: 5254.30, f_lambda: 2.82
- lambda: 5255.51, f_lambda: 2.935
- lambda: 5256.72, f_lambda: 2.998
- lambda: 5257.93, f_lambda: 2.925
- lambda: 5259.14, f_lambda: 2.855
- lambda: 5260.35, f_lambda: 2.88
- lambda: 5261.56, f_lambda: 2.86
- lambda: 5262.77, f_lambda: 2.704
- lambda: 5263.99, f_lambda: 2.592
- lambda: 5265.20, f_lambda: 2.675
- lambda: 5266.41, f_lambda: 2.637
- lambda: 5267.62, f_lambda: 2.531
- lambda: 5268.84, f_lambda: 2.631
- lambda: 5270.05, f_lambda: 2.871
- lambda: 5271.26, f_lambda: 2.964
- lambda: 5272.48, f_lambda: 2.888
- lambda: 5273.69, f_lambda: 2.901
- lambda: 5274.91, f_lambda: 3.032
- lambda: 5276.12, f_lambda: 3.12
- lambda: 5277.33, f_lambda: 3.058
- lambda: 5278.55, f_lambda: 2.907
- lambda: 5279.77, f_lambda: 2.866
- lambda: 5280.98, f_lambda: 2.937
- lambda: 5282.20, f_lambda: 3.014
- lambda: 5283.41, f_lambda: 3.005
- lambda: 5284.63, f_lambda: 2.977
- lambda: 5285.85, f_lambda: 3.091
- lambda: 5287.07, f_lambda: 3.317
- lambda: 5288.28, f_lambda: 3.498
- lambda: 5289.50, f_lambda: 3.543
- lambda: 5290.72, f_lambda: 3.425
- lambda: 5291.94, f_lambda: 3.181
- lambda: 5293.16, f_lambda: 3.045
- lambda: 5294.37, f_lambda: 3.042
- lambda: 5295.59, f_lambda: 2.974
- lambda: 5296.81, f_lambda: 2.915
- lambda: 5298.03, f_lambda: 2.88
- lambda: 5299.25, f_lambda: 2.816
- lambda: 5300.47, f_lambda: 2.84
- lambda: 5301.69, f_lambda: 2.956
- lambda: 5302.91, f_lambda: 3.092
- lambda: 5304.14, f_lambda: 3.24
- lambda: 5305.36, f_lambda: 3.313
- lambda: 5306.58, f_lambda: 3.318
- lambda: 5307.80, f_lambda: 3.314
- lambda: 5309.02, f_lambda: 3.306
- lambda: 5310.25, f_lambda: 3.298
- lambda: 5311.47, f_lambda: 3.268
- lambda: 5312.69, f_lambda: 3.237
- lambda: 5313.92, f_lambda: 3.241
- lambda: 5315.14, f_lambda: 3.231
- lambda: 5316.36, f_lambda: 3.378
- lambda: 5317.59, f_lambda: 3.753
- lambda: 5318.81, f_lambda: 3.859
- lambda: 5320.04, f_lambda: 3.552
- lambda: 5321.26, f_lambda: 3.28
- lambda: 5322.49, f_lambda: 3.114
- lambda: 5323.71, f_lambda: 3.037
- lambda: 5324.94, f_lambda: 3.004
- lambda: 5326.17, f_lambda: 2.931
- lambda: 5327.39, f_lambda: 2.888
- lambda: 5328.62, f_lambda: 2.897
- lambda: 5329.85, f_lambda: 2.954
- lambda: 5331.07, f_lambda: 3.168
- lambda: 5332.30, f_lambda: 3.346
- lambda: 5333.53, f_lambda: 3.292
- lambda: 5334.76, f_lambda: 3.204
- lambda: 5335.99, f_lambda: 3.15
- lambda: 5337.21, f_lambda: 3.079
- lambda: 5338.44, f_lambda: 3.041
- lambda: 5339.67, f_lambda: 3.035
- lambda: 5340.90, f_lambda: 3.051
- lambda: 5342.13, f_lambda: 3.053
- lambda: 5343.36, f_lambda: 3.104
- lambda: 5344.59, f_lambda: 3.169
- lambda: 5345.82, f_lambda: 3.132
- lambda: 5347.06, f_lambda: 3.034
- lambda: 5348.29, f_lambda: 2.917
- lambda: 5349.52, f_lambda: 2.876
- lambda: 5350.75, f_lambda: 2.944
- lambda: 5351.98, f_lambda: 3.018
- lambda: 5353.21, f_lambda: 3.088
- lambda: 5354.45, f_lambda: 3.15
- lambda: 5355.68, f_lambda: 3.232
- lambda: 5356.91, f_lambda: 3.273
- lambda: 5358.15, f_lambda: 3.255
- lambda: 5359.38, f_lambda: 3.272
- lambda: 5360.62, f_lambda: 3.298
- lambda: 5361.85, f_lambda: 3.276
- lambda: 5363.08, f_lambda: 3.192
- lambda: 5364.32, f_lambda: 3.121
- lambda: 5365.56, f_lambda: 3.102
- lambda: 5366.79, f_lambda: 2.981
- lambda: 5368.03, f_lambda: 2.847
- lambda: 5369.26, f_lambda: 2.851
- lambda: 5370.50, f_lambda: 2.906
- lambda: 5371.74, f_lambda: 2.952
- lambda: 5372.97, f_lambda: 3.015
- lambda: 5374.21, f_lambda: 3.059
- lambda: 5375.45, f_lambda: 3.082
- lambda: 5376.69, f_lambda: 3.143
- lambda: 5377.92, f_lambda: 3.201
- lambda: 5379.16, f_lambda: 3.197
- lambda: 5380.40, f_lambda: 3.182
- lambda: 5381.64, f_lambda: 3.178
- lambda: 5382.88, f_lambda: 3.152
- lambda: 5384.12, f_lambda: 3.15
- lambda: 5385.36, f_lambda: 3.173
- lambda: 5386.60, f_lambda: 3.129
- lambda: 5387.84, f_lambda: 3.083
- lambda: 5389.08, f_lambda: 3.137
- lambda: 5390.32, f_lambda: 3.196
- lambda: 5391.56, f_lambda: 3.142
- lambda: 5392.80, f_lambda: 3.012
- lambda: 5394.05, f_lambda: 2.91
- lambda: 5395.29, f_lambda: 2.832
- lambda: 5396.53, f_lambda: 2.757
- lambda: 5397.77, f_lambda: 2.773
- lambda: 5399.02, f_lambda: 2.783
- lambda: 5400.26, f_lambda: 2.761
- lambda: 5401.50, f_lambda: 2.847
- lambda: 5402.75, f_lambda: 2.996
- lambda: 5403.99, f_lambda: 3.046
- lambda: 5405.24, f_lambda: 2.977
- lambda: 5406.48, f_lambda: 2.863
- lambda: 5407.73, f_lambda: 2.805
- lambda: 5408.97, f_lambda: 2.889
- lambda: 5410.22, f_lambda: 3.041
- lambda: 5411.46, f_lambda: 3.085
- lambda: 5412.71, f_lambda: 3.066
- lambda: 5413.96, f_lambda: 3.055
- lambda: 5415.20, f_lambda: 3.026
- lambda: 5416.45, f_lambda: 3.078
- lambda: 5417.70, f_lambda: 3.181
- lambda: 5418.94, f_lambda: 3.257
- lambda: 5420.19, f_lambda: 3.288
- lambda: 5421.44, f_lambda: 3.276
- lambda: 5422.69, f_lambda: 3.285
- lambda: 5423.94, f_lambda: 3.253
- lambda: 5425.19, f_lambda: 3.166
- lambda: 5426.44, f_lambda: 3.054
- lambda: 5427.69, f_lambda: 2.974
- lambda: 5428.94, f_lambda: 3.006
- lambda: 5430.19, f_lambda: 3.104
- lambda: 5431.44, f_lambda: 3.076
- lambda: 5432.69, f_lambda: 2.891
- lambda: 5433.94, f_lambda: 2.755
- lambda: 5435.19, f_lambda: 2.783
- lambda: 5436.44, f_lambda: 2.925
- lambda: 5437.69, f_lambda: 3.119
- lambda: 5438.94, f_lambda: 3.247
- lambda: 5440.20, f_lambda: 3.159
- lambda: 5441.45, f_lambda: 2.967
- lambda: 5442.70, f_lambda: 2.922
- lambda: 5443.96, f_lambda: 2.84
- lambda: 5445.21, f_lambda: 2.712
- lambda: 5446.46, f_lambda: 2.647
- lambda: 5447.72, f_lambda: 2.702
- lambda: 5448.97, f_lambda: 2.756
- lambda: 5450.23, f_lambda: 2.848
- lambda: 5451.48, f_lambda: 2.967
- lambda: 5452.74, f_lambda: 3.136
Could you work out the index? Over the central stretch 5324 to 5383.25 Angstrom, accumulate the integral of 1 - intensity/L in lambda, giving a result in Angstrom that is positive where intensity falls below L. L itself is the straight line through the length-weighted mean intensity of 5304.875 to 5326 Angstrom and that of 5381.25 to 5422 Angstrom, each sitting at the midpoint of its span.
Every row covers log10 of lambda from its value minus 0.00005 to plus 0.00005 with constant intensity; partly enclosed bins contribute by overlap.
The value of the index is 1.8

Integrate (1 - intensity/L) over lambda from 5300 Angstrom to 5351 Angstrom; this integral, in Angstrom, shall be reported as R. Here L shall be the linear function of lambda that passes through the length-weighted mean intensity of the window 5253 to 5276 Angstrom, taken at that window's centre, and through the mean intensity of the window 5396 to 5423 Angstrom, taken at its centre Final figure -4.7 Angstrom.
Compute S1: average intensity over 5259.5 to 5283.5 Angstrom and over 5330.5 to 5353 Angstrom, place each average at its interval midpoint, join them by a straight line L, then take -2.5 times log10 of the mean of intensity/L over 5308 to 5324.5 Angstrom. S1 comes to -0.12 mag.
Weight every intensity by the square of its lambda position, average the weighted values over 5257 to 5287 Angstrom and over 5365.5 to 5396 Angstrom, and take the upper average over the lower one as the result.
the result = 1.1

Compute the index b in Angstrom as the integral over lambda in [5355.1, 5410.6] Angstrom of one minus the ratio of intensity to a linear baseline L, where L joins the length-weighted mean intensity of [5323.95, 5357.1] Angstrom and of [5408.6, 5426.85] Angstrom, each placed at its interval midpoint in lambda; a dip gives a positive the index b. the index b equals 1.1 Angstrom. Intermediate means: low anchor 3.07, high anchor 3.14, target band 3.05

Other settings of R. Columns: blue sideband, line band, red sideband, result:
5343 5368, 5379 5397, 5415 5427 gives 0.40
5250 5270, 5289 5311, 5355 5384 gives -1.76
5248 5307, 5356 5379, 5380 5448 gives -0.84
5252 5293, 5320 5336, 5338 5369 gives -0.33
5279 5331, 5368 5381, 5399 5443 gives 0.15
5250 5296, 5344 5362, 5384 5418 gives -0.91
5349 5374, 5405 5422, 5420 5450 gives -0.27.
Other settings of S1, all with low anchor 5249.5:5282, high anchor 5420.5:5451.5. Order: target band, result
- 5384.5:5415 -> -0.009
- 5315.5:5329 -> -0.127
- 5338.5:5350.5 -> -0.047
